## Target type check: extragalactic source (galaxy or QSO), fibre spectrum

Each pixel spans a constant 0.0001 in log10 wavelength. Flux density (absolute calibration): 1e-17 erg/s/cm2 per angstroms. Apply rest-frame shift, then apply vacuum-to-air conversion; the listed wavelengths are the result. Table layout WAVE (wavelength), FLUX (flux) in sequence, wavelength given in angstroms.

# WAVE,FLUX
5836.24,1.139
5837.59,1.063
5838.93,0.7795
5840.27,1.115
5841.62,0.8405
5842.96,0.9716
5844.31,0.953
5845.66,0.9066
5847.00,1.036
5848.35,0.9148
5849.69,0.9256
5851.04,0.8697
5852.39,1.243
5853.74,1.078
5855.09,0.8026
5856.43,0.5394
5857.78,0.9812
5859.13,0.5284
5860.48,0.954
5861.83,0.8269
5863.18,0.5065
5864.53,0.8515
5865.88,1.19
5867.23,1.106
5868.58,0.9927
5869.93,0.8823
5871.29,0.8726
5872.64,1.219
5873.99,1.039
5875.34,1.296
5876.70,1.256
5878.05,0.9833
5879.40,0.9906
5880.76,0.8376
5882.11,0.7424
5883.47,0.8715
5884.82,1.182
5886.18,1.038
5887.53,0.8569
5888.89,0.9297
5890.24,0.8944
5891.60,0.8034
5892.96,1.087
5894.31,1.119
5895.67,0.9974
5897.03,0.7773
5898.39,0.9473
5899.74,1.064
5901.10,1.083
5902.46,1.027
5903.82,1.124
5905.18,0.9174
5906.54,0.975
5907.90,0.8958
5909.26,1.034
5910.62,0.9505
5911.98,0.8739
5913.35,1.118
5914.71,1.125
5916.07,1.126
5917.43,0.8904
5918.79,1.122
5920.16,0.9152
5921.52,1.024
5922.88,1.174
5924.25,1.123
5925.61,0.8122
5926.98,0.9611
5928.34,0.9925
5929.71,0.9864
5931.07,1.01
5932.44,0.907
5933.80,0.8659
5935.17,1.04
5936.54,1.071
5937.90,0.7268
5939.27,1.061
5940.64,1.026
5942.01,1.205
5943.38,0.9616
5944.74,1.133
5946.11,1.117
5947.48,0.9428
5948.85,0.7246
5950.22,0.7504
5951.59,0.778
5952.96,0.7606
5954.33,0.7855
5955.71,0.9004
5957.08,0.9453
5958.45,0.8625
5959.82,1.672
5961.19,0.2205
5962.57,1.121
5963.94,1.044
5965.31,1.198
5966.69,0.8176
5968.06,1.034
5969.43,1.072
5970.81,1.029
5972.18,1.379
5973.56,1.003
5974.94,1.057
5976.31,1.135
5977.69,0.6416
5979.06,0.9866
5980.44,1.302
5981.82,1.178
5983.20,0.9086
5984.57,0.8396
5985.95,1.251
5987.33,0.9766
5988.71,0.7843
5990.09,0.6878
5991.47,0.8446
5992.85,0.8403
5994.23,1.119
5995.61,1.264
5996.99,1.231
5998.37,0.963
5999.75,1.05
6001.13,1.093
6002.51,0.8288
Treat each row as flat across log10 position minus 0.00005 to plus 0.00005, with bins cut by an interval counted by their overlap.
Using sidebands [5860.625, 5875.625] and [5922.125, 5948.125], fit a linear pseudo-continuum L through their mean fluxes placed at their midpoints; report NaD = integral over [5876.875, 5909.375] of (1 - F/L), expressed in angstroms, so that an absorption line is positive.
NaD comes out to 0.5 angstroms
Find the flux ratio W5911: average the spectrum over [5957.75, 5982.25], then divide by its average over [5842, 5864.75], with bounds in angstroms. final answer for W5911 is 1.19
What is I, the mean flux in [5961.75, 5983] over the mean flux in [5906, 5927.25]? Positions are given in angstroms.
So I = 1.05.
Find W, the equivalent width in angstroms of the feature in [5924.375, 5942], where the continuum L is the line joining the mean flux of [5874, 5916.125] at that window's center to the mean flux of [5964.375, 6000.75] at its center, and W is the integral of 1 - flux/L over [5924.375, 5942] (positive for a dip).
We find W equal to 0.7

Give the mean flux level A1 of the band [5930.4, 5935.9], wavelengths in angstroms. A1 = 0.956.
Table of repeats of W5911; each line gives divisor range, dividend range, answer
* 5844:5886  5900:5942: 1.06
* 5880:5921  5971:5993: 1.02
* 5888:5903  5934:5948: 1.05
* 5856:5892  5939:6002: 1.06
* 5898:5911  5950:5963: 0.88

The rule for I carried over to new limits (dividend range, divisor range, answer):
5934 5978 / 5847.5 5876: 1.05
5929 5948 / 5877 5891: 1.07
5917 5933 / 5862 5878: 0.98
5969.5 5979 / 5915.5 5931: 1.03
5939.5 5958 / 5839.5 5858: 0.99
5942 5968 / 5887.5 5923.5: 0.94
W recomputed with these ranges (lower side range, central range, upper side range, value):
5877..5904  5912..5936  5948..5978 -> -1.1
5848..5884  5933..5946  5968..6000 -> -0.3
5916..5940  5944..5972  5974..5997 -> 1.1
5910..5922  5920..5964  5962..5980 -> 3.0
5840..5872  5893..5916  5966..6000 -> -1.4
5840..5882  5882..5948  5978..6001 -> -1.4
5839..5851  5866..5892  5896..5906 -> -0.6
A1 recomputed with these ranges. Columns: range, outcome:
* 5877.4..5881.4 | 0.937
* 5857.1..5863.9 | 0.759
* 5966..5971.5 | 0.99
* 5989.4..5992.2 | 0.767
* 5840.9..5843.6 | 0.909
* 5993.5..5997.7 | 1.2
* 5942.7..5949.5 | 0.978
